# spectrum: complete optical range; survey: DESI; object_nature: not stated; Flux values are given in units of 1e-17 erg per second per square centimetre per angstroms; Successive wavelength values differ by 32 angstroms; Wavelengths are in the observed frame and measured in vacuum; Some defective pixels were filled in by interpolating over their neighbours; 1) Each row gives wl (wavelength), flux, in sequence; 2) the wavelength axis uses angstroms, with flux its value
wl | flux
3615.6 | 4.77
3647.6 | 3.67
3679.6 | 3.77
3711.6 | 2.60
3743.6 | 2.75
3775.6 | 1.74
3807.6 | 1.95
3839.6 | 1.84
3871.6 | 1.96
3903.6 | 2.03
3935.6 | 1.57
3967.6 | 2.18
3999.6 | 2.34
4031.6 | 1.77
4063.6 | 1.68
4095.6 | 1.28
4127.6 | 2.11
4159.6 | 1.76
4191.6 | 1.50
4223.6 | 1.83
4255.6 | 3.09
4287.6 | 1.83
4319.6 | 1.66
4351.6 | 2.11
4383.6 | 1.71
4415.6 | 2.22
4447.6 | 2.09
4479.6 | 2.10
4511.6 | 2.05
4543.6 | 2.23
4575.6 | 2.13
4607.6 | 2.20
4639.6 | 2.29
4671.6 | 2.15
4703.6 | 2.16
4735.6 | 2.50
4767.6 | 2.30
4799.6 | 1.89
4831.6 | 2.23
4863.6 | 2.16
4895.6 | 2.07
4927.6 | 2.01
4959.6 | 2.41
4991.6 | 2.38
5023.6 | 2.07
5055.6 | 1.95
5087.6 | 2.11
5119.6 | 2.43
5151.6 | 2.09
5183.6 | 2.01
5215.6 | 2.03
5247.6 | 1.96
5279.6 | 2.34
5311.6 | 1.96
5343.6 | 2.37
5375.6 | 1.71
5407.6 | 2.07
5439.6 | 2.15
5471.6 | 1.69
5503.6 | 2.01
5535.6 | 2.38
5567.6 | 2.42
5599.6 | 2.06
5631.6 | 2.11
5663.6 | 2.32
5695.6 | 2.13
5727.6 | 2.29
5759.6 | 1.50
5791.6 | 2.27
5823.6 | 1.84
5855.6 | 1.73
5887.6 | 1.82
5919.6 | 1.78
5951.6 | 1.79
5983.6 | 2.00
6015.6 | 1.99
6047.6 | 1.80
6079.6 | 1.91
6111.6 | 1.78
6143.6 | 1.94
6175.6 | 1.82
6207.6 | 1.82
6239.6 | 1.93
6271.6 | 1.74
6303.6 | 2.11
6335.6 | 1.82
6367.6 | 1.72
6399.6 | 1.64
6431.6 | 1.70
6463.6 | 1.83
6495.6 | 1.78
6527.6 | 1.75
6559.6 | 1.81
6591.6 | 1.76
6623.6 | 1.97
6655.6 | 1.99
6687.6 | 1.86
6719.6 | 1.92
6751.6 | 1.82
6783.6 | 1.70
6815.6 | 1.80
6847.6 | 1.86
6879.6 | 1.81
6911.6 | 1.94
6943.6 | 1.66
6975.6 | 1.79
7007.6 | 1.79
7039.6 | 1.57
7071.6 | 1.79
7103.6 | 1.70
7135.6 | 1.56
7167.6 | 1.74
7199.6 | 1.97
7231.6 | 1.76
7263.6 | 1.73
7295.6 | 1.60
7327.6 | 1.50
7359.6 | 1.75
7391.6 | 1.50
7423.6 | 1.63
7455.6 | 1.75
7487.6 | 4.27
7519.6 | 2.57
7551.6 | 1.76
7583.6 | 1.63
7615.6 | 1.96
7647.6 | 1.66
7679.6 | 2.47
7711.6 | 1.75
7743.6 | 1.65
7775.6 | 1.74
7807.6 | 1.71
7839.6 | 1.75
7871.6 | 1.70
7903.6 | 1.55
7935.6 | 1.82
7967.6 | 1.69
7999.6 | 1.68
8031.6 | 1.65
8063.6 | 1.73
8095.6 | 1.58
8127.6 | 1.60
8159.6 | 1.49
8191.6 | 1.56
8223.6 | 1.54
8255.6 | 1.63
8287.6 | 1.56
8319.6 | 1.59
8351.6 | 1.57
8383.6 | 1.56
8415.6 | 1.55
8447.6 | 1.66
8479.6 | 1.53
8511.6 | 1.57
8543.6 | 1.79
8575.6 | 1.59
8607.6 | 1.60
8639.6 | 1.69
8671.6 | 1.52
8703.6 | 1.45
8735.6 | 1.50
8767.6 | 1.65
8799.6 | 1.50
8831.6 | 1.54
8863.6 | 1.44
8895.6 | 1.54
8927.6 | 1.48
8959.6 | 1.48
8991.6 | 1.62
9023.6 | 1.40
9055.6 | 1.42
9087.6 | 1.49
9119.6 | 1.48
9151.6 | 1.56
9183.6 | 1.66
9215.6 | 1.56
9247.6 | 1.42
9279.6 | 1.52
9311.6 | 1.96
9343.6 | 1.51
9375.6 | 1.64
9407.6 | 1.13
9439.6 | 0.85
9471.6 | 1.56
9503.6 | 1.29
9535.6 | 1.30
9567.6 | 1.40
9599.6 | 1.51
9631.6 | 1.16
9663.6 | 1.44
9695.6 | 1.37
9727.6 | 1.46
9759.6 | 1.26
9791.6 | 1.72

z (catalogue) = 0.14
